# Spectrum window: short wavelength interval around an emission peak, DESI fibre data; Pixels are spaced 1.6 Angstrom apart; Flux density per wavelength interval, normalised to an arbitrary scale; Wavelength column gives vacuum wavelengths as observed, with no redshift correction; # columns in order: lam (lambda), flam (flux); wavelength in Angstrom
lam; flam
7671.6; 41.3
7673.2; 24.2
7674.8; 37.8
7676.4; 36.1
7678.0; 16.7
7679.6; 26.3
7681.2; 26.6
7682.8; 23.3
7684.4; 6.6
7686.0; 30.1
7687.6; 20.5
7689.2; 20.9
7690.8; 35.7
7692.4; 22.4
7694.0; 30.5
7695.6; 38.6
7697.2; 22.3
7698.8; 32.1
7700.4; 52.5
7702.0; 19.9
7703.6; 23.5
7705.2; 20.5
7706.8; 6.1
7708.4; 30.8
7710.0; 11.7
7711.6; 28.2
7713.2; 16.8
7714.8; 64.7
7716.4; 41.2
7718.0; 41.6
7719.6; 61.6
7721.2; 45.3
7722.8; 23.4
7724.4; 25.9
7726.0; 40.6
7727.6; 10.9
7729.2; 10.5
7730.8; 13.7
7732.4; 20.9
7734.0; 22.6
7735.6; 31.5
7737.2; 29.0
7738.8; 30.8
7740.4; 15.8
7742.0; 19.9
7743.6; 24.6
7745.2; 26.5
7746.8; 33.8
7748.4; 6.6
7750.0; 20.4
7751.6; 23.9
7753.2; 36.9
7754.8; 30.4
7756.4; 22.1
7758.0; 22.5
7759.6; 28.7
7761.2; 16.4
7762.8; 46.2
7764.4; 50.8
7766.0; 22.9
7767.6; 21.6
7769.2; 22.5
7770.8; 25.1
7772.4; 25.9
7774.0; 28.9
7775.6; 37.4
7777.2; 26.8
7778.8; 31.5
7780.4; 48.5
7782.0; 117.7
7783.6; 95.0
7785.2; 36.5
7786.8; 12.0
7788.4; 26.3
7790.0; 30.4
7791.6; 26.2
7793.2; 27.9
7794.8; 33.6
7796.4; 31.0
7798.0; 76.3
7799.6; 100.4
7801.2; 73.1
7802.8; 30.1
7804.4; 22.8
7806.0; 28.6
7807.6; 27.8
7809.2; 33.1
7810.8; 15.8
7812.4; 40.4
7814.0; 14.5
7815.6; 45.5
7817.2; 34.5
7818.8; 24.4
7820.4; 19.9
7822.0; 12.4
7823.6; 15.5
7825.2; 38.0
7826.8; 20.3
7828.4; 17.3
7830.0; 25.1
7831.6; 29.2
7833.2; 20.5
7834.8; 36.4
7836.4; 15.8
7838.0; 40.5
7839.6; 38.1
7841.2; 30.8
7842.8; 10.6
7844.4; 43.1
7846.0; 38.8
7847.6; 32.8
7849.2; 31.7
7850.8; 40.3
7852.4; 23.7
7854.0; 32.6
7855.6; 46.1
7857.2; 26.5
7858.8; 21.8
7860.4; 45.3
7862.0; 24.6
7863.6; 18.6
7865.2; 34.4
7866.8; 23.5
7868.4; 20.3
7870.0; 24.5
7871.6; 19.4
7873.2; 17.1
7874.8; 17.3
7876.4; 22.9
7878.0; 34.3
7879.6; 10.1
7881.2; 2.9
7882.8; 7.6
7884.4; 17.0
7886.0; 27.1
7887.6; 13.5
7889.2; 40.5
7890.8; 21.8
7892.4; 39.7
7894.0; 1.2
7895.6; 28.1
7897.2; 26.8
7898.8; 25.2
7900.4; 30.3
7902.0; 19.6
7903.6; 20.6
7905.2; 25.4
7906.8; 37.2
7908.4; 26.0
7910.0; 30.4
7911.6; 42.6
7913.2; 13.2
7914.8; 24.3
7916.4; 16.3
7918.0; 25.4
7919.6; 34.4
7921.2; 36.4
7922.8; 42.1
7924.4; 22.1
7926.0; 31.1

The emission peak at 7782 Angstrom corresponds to [S II]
